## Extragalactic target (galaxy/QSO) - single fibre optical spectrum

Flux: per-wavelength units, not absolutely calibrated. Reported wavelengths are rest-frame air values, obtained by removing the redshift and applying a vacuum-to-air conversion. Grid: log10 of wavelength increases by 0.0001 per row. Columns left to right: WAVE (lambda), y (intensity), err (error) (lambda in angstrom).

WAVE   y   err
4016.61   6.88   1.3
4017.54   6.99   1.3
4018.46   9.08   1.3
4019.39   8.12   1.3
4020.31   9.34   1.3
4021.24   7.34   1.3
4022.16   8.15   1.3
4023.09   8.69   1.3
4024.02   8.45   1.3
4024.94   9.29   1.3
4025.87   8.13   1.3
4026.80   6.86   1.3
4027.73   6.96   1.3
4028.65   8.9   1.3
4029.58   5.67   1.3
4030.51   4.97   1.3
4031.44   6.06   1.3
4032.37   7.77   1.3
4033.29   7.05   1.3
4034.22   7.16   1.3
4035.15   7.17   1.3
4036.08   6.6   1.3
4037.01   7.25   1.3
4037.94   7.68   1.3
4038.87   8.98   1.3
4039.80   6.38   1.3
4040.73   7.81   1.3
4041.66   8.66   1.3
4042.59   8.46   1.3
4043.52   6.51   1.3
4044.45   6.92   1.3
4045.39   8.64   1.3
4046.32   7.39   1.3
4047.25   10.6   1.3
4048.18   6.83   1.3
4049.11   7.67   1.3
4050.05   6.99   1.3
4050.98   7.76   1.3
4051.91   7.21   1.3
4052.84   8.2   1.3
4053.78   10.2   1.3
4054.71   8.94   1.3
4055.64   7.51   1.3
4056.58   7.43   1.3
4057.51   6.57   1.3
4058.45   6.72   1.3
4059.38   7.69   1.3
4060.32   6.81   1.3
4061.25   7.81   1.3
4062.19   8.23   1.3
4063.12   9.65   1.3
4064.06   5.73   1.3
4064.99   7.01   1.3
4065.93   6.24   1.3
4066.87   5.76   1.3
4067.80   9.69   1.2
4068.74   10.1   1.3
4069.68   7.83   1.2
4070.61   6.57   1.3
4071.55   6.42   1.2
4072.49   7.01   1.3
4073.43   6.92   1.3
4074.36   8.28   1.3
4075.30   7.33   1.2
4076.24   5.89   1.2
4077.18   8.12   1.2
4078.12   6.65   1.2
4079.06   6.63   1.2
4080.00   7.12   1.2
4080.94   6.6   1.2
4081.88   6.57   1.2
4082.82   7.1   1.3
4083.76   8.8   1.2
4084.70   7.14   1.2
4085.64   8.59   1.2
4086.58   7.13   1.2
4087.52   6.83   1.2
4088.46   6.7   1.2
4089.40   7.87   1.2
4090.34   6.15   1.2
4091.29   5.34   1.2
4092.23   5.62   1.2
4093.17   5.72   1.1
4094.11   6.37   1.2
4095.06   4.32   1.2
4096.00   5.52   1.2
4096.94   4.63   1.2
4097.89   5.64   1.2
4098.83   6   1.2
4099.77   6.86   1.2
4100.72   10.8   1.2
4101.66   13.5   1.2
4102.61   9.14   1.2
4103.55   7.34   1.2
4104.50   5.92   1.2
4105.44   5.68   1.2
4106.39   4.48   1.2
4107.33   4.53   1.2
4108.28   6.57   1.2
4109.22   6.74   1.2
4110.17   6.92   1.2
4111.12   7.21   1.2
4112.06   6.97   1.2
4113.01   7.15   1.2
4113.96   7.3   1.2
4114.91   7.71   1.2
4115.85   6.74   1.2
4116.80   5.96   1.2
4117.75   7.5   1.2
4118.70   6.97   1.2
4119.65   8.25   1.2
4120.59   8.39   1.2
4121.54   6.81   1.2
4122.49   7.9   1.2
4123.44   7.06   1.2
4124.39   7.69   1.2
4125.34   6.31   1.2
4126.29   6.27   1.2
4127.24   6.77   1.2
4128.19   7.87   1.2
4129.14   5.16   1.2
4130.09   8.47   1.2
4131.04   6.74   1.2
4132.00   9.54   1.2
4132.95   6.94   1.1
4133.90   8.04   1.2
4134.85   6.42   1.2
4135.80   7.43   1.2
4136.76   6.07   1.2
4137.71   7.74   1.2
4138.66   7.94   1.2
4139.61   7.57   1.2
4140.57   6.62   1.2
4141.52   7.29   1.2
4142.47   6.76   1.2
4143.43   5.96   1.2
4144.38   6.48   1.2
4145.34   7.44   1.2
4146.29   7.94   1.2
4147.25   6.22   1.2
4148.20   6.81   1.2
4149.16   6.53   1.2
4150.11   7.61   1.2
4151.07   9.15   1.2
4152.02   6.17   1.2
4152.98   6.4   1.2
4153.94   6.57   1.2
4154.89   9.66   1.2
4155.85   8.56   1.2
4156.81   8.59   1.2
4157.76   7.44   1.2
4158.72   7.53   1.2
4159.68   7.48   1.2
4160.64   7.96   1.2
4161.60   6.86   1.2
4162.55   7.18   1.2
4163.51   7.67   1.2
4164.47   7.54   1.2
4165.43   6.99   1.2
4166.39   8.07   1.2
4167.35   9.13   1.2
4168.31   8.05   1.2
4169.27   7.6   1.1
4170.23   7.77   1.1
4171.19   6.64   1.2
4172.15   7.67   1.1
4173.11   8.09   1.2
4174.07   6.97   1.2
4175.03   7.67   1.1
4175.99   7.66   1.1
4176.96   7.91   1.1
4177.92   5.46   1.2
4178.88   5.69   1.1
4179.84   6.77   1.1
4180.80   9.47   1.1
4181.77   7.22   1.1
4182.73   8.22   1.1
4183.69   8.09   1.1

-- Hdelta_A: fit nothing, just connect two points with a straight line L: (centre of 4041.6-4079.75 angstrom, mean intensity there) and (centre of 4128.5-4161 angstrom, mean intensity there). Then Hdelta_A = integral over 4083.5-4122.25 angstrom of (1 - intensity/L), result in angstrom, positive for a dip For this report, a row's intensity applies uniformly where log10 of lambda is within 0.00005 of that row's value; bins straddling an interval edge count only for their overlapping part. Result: 2.8 angstrom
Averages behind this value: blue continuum 7.58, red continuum 7.33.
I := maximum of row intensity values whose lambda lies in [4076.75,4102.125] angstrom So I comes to 13.5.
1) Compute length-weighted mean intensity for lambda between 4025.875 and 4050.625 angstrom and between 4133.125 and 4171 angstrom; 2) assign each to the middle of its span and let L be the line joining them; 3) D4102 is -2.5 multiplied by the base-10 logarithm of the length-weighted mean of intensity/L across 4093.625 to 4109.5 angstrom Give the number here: 0.11 mag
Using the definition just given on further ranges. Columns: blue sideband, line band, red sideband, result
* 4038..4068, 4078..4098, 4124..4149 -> 0.146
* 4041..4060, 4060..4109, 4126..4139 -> 0.085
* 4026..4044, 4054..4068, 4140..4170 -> -0.028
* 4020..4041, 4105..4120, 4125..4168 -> 0.113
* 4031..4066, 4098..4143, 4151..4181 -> 0.050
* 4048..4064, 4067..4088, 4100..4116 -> 0.026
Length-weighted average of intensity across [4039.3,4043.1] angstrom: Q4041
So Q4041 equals 7.83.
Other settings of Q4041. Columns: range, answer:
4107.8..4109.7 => 6.65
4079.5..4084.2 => 7.22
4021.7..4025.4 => 8.65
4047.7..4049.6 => 7.26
